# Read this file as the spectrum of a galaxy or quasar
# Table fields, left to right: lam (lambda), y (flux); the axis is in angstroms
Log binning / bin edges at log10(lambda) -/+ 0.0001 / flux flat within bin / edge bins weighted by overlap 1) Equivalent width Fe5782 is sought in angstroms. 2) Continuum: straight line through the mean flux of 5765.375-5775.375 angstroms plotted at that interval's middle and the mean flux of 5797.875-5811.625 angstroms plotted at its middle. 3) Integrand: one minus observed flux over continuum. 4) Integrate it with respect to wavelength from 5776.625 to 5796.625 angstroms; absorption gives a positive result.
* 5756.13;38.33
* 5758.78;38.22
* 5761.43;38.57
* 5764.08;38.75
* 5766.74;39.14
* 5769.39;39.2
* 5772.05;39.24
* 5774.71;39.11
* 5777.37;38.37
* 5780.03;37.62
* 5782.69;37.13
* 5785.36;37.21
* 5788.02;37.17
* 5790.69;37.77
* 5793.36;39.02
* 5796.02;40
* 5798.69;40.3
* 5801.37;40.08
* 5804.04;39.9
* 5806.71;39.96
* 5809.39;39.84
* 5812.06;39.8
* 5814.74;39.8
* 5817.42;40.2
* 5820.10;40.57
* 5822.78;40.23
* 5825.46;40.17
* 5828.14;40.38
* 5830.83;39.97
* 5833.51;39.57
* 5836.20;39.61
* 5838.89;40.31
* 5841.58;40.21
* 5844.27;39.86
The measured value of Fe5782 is 0.8 angstroms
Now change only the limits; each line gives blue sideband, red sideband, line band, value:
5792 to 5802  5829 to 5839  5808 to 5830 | -0.17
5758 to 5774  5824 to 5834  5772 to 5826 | 0.44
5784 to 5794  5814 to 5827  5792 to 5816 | -0.60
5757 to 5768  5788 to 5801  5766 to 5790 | 0.41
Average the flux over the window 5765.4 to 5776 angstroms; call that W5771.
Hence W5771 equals 39.2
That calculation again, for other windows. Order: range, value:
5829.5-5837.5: 39.7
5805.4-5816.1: 39.8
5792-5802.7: 39.8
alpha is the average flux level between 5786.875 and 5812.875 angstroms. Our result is 39.4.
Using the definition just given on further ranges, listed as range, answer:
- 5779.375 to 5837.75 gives 39.4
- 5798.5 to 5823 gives 40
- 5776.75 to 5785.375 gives 37.6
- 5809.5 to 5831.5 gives 40.1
